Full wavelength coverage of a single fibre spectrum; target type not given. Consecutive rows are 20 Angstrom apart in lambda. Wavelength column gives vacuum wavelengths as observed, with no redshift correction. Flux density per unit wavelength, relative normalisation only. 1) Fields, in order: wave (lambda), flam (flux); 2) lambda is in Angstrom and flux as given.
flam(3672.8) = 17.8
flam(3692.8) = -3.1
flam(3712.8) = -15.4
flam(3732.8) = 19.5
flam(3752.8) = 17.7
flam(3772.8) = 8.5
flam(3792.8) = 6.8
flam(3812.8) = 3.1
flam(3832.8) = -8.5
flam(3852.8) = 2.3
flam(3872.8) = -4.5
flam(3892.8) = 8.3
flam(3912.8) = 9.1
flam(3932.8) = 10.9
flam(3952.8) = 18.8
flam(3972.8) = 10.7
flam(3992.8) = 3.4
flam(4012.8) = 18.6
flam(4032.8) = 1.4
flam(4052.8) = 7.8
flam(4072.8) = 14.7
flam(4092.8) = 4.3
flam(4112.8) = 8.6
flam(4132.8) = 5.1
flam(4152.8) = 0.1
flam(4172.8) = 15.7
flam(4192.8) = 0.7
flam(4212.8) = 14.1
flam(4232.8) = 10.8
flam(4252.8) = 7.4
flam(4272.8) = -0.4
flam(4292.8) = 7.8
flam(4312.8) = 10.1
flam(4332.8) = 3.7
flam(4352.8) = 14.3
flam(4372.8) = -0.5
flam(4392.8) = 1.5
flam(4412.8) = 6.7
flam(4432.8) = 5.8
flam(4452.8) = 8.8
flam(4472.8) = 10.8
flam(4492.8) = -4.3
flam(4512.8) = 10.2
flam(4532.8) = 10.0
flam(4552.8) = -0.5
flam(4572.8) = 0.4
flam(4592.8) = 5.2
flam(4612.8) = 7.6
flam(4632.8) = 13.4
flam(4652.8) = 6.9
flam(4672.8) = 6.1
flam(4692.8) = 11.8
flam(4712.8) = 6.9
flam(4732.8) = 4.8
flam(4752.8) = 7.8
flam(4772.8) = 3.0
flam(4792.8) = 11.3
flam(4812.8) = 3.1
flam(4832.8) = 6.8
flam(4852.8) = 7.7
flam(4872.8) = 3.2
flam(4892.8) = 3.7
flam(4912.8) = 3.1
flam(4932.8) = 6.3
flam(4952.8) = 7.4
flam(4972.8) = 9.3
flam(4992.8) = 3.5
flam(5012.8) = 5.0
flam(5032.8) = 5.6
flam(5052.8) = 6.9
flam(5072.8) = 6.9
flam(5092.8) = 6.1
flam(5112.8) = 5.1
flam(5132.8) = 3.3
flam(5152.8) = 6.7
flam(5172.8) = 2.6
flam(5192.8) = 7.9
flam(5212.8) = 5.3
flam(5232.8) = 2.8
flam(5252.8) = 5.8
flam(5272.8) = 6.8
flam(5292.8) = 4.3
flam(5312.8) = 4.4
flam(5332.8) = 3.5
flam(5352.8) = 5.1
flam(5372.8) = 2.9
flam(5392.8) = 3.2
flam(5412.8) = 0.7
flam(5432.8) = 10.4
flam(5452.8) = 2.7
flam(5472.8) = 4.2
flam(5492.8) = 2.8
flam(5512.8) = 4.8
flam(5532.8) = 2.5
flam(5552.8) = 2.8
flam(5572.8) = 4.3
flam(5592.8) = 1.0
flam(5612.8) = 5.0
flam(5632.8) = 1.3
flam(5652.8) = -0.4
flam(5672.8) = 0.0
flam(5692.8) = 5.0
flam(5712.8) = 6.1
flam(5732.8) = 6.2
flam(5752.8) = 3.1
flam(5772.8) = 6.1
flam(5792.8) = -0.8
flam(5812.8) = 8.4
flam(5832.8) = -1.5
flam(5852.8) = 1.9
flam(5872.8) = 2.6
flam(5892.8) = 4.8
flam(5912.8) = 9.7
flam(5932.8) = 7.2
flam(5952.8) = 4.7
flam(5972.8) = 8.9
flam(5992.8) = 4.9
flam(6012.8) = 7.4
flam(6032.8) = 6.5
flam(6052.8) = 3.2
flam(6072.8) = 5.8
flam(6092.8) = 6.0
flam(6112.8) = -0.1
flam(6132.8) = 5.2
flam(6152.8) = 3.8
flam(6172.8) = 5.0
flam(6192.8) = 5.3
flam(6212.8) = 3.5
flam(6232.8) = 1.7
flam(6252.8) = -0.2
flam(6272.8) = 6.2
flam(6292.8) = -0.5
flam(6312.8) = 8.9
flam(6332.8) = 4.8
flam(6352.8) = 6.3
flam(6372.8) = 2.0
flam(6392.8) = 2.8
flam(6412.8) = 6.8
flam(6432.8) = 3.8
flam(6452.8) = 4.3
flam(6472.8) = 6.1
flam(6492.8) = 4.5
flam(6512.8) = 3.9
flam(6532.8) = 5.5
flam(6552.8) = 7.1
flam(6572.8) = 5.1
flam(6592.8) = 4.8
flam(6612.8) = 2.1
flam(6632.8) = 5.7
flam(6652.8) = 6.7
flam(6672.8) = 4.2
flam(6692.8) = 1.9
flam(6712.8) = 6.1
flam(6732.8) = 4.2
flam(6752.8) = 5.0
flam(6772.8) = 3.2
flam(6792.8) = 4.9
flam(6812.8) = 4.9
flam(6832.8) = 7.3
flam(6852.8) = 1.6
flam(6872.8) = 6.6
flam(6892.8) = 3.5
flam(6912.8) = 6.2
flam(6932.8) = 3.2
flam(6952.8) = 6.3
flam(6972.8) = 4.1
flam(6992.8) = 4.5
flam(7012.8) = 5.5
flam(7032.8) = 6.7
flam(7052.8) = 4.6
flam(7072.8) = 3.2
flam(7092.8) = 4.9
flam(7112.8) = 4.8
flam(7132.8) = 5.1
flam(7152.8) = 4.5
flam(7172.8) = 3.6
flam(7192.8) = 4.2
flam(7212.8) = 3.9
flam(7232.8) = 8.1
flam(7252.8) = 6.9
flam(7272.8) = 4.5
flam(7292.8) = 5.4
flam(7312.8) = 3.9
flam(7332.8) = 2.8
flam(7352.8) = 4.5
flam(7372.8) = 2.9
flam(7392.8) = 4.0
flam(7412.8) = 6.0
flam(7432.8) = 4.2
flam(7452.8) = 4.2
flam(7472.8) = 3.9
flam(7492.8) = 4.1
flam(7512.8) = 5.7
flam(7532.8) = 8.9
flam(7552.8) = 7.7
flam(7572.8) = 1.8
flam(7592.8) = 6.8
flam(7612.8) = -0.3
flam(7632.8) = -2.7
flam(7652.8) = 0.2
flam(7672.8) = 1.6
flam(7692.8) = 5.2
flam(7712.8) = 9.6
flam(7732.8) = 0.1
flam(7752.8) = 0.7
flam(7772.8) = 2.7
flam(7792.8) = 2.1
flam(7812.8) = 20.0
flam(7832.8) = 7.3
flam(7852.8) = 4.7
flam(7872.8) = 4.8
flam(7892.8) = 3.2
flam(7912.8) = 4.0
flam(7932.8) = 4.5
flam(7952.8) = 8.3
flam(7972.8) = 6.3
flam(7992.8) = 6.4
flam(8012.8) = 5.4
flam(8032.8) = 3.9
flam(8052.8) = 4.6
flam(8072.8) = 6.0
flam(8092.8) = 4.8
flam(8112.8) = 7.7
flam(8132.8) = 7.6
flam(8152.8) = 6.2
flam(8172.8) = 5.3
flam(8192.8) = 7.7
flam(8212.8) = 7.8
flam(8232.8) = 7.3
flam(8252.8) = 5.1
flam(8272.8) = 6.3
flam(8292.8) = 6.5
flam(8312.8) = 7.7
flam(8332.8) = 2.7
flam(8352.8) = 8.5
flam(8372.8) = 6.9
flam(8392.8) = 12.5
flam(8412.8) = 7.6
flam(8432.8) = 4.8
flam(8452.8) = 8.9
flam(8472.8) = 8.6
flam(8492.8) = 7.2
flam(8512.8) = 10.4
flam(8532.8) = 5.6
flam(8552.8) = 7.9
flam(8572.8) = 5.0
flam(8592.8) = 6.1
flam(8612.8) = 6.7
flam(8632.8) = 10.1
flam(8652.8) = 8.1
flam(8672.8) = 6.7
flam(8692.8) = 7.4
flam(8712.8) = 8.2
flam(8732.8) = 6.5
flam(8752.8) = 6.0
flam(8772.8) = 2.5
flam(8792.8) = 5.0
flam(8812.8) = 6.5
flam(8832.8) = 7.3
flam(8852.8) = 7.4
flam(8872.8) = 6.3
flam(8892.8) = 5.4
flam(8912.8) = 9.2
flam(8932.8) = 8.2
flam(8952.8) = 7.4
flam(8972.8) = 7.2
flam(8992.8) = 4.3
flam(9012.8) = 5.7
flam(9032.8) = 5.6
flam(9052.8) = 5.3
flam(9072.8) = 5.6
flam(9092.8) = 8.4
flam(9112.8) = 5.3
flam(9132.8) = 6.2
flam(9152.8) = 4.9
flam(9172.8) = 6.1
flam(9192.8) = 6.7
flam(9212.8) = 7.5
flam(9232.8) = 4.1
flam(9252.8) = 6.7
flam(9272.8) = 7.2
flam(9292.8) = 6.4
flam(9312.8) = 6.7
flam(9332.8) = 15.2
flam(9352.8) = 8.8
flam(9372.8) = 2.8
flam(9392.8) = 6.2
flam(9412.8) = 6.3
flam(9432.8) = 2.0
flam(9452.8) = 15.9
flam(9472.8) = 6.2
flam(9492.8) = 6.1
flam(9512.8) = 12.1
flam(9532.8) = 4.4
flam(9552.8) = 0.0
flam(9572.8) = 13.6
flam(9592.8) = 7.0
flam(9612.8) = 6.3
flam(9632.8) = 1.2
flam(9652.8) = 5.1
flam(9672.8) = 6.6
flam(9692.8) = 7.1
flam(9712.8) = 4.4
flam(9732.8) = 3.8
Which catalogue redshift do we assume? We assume 1.097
